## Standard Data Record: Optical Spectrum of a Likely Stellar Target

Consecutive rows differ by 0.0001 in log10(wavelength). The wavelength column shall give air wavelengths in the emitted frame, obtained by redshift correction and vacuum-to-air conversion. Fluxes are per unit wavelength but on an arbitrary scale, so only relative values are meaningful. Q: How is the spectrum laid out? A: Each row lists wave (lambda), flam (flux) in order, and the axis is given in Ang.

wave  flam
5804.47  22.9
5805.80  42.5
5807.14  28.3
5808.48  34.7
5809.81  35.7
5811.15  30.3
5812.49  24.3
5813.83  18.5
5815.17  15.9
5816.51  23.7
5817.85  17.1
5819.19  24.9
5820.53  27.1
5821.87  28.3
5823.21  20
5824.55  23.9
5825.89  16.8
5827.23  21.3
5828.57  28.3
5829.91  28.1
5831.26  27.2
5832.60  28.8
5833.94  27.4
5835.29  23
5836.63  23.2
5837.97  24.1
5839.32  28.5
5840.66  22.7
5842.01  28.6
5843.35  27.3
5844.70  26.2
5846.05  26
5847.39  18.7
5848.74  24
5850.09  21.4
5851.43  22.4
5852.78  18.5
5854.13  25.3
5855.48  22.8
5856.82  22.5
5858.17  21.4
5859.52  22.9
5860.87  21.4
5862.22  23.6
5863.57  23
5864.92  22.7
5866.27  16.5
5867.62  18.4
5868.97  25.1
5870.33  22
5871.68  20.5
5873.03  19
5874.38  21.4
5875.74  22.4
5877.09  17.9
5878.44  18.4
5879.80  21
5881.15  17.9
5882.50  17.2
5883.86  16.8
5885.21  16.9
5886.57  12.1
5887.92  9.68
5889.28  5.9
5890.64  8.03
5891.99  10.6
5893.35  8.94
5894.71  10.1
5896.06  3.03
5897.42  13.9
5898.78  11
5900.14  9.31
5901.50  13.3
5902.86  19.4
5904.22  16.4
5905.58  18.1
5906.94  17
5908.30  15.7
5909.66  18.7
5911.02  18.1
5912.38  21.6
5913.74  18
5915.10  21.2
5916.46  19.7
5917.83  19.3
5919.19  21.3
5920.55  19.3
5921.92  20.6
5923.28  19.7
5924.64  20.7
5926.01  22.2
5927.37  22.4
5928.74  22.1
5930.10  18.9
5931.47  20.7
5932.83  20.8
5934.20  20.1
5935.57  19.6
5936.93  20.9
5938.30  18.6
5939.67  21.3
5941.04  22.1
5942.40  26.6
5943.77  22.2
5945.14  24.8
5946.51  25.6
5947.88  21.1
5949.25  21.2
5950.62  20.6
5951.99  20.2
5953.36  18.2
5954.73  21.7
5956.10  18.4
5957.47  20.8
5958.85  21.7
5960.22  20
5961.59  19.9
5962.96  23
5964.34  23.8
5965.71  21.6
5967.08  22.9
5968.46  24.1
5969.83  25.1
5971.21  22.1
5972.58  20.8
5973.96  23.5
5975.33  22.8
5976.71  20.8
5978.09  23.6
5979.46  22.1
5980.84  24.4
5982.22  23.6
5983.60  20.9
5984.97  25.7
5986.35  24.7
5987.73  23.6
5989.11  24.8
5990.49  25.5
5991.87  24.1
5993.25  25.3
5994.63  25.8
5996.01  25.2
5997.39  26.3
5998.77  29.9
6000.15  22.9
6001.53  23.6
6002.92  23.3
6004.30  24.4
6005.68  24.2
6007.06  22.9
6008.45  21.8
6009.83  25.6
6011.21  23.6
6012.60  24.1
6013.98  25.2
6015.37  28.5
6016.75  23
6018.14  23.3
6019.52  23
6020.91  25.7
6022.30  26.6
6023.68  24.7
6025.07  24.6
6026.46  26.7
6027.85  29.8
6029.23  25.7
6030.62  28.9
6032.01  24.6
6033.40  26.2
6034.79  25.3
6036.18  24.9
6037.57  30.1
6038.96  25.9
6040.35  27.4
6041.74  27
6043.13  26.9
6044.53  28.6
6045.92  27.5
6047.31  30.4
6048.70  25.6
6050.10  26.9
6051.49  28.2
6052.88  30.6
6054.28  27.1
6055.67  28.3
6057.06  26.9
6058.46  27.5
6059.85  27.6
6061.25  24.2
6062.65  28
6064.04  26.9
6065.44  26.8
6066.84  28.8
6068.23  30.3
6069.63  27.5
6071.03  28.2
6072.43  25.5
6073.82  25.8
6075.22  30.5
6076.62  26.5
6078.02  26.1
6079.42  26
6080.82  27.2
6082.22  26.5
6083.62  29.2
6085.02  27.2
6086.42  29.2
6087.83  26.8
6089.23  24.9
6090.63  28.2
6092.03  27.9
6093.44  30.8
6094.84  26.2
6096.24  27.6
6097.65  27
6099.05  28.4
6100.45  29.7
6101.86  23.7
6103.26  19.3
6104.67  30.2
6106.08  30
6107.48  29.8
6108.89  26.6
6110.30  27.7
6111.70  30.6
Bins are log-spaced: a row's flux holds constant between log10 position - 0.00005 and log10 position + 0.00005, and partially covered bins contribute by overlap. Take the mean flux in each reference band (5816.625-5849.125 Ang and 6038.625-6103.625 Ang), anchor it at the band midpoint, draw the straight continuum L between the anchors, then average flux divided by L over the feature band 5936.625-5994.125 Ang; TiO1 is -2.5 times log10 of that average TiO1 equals 0.16 mag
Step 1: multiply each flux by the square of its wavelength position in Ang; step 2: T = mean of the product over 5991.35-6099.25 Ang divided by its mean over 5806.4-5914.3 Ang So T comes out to 1.4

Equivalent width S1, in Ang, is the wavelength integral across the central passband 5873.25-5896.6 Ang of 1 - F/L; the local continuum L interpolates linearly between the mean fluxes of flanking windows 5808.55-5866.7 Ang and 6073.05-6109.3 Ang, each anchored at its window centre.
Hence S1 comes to 9.9 Ang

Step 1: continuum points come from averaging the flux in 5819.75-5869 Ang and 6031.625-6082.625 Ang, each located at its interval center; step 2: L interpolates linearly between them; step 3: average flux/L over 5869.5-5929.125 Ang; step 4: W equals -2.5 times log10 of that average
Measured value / 0.417 mag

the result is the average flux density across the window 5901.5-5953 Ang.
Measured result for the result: 20.4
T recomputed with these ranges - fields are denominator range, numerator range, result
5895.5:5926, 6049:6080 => 1.68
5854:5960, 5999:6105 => 1.48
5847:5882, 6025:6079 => 1.37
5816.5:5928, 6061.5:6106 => 1.47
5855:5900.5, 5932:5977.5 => 1.32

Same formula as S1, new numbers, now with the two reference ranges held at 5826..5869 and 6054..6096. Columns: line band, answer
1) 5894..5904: 5.2 Ang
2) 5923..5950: 3.8 Ang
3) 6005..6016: 0.8 Ang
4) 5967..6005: 2.9 Ang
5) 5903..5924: 4.9 Ang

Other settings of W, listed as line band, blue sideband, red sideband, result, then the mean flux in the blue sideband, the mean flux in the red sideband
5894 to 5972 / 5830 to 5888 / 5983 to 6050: 0.20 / 22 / 25.5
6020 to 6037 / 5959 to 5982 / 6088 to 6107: -0.06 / 22.5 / 27.3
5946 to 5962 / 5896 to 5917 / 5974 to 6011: -0.01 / 16.3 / 24.1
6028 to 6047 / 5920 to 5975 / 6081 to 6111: -0.08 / 21.5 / 27.5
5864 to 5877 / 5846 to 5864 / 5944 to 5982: 0.07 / 22.3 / 22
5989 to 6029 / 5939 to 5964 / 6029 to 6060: 0.01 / 21.7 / 27.3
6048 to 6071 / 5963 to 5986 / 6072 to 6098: -0.05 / 23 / 27.3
